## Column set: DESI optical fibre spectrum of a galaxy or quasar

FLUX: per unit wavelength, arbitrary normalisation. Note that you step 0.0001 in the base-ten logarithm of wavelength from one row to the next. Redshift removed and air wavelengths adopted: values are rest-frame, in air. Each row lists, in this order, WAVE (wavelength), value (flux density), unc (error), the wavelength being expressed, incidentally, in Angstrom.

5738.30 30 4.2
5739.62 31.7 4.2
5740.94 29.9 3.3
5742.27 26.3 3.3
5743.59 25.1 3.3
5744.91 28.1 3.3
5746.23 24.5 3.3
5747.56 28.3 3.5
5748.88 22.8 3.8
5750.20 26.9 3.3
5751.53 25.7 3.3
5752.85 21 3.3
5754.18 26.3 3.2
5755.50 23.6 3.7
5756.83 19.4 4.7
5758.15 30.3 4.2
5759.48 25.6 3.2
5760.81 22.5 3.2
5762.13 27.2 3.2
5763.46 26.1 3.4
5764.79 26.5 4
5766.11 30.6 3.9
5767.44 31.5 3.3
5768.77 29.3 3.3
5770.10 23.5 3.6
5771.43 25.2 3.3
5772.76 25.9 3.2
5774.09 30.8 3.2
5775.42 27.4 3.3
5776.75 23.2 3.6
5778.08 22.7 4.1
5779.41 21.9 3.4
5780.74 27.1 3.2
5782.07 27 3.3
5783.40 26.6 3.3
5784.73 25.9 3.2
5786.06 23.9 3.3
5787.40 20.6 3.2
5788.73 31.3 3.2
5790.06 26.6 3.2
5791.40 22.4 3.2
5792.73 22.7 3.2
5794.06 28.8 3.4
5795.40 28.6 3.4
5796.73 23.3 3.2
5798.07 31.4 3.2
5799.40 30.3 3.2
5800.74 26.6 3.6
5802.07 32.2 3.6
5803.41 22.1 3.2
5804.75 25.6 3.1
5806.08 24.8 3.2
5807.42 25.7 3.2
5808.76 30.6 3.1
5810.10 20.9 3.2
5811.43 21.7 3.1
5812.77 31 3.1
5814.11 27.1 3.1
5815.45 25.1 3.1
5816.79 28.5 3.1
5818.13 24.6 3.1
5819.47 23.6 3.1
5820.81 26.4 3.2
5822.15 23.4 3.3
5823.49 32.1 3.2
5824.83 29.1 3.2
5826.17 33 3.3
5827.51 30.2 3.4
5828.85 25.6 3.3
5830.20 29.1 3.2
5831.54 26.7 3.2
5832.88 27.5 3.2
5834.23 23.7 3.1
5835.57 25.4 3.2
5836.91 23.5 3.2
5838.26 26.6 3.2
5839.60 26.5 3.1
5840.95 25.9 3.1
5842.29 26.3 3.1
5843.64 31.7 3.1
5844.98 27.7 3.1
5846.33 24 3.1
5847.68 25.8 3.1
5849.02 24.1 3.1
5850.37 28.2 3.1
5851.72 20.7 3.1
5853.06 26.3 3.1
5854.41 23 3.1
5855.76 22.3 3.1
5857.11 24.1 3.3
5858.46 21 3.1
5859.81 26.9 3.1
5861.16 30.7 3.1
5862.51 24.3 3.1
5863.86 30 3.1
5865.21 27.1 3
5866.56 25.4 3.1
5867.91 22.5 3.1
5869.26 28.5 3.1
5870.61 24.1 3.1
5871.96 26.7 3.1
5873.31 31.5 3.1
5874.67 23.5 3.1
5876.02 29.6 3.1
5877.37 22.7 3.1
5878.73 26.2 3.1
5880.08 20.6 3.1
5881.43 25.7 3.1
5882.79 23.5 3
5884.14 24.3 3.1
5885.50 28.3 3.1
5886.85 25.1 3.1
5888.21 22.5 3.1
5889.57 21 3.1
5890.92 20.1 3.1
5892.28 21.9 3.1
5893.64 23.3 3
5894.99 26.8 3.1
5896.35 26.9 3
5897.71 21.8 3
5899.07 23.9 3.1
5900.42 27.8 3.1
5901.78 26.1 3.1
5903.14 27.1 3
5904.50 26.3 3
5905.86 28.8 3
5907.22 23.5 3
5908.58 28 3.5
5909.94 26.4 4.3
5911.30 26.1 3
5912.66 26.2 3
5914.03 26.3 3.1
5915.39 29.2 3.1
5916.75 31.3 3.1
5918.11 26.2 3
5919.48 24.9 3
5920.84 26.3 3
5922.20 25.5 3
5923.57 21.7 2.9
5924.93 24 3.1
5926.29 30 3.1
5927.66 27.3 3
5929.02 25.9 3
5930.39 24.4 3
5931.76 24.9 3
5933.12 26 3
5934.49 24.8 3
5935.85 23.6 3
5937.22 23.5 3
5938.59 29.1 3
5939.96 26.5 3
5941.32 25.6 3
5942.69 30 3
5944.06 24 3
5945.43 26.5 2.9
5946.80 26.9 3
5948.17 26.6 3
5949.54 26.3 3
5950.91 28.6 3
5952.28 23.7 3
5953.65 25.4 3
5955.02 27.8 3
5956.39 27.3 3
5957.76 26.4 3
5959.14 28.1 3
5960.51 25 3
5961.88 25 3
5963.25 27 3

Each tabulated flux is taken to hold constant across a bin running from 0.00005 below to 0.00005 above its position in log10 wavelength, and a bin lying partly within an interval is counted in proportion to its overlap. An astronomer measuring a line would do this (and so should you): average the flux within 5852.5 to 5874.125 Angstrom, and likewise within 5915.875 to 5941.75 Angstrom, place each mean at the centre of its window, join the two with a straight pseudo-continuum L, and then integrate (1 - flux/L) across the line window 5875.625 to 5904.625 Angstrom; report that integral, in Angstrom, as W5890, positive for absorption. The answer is 1.5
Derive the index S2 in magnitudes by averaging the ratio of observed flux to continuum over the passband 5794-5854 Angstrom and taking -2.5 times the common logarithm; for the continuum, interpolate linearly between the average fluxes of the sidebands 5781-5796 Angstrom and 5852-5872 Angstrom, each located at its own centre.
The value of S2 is -0.042 mag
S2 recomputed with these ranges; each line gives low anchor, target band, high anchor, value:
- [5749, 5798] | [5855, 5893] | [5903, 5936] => 0.047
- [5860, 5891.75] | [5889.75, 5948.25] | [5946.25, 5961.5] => 0.009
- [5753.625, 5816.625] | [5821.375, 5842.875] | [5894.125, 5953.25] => -0.041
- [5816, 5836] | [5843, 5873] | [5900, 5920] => 0.057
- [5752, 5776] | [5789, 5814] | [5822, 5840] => 0.017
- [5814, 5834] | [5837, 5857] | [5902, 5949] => 0.066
